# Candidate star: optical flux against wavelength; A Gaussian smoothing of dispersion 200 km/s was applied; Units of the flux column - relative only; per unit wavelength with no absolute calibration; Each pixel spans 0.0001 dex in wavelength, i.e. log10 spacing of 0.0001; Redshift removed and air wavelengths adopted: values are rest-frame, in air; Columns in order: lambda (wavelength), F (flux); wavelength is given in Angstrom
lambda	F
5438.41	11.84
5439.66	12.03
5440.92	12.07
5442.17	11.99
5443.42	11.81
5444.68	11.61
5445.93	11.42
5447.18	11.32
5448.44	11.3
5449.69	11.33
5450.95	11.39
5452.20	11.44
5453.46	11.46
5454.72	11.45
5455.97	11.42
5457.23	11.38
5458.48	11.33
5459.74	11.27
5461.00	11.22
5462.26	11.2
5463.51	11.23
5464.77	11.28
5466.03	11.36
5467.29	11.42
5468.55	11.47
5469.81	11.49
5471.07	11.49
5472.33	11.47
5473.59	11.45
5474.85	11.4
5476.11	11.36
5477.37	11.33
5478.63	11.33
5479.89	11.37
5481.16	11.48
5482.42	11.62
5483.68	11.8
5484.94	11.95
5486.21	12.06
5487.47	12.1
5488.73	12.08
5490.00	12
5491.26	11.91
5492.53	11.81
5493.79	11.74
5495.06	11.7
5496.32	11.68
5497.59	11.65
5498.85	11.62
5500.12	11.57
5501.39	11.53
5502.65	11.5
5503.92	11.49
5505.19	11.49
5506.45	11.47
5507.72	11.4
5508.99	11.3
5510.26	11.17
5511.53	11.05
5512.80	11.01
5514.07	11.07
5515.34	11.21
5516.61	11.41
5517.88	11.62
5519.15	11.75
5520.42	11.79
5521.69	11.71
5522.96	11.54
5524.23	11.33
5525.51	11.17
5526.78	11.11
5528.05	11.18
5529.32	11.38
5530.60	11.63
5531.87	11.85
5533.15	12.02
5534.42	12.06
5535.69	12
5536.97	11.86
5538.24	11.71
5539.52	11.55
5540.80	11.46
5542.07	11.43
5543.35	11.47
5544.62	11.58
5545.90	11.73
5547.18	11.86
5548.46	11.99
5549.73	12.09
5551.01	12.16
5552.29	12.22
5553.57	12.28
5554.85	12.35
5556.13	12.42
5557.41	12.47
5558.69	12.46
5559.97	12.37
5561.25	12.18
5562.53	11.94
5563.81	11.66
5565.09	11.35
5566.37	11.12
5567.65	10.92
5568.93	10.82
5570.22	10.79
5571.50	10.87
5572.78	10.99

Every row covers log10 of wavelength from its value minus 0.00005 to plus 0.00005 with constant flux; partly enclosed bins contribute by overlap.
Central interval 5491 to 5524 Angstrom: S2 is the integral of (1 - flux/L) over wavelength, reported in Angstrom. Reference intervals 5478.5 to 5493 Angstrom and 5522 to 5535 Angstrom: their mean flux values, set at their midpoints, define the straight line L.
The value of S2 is 0.5 Angstrom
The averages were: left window 11.8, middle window 11.5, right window 11.5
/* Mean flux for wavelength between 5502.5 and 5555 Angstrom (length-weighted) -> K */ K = 11.6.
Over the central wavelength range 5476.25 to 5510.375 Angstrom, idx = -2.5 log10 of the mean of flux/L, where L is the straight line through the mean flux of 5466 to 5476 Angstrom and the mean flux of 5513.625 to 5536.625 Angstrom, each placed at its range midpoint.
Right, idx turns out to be -0.01 mag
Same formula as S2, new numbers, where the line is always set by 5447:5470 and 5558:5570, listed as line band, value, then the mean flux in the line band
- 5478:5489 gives -0.3 Angstrom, 11.7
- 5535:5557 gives -0.6 Angstrom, 11.9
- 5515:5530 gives 0.1 Angstrom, 11.4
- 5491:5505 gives -0.2 Angstrom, 11.6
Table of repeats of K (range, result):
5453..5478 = 11.4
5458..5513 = 11.5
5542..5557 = 12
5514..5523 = 11.5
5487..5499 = 11.8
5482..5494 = 11.9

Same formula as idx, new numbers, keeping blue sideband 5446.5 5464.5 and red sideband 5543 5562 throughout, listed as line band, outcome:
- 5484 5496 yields -0.03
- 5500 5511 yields 0.03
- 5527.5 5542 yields 0.03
